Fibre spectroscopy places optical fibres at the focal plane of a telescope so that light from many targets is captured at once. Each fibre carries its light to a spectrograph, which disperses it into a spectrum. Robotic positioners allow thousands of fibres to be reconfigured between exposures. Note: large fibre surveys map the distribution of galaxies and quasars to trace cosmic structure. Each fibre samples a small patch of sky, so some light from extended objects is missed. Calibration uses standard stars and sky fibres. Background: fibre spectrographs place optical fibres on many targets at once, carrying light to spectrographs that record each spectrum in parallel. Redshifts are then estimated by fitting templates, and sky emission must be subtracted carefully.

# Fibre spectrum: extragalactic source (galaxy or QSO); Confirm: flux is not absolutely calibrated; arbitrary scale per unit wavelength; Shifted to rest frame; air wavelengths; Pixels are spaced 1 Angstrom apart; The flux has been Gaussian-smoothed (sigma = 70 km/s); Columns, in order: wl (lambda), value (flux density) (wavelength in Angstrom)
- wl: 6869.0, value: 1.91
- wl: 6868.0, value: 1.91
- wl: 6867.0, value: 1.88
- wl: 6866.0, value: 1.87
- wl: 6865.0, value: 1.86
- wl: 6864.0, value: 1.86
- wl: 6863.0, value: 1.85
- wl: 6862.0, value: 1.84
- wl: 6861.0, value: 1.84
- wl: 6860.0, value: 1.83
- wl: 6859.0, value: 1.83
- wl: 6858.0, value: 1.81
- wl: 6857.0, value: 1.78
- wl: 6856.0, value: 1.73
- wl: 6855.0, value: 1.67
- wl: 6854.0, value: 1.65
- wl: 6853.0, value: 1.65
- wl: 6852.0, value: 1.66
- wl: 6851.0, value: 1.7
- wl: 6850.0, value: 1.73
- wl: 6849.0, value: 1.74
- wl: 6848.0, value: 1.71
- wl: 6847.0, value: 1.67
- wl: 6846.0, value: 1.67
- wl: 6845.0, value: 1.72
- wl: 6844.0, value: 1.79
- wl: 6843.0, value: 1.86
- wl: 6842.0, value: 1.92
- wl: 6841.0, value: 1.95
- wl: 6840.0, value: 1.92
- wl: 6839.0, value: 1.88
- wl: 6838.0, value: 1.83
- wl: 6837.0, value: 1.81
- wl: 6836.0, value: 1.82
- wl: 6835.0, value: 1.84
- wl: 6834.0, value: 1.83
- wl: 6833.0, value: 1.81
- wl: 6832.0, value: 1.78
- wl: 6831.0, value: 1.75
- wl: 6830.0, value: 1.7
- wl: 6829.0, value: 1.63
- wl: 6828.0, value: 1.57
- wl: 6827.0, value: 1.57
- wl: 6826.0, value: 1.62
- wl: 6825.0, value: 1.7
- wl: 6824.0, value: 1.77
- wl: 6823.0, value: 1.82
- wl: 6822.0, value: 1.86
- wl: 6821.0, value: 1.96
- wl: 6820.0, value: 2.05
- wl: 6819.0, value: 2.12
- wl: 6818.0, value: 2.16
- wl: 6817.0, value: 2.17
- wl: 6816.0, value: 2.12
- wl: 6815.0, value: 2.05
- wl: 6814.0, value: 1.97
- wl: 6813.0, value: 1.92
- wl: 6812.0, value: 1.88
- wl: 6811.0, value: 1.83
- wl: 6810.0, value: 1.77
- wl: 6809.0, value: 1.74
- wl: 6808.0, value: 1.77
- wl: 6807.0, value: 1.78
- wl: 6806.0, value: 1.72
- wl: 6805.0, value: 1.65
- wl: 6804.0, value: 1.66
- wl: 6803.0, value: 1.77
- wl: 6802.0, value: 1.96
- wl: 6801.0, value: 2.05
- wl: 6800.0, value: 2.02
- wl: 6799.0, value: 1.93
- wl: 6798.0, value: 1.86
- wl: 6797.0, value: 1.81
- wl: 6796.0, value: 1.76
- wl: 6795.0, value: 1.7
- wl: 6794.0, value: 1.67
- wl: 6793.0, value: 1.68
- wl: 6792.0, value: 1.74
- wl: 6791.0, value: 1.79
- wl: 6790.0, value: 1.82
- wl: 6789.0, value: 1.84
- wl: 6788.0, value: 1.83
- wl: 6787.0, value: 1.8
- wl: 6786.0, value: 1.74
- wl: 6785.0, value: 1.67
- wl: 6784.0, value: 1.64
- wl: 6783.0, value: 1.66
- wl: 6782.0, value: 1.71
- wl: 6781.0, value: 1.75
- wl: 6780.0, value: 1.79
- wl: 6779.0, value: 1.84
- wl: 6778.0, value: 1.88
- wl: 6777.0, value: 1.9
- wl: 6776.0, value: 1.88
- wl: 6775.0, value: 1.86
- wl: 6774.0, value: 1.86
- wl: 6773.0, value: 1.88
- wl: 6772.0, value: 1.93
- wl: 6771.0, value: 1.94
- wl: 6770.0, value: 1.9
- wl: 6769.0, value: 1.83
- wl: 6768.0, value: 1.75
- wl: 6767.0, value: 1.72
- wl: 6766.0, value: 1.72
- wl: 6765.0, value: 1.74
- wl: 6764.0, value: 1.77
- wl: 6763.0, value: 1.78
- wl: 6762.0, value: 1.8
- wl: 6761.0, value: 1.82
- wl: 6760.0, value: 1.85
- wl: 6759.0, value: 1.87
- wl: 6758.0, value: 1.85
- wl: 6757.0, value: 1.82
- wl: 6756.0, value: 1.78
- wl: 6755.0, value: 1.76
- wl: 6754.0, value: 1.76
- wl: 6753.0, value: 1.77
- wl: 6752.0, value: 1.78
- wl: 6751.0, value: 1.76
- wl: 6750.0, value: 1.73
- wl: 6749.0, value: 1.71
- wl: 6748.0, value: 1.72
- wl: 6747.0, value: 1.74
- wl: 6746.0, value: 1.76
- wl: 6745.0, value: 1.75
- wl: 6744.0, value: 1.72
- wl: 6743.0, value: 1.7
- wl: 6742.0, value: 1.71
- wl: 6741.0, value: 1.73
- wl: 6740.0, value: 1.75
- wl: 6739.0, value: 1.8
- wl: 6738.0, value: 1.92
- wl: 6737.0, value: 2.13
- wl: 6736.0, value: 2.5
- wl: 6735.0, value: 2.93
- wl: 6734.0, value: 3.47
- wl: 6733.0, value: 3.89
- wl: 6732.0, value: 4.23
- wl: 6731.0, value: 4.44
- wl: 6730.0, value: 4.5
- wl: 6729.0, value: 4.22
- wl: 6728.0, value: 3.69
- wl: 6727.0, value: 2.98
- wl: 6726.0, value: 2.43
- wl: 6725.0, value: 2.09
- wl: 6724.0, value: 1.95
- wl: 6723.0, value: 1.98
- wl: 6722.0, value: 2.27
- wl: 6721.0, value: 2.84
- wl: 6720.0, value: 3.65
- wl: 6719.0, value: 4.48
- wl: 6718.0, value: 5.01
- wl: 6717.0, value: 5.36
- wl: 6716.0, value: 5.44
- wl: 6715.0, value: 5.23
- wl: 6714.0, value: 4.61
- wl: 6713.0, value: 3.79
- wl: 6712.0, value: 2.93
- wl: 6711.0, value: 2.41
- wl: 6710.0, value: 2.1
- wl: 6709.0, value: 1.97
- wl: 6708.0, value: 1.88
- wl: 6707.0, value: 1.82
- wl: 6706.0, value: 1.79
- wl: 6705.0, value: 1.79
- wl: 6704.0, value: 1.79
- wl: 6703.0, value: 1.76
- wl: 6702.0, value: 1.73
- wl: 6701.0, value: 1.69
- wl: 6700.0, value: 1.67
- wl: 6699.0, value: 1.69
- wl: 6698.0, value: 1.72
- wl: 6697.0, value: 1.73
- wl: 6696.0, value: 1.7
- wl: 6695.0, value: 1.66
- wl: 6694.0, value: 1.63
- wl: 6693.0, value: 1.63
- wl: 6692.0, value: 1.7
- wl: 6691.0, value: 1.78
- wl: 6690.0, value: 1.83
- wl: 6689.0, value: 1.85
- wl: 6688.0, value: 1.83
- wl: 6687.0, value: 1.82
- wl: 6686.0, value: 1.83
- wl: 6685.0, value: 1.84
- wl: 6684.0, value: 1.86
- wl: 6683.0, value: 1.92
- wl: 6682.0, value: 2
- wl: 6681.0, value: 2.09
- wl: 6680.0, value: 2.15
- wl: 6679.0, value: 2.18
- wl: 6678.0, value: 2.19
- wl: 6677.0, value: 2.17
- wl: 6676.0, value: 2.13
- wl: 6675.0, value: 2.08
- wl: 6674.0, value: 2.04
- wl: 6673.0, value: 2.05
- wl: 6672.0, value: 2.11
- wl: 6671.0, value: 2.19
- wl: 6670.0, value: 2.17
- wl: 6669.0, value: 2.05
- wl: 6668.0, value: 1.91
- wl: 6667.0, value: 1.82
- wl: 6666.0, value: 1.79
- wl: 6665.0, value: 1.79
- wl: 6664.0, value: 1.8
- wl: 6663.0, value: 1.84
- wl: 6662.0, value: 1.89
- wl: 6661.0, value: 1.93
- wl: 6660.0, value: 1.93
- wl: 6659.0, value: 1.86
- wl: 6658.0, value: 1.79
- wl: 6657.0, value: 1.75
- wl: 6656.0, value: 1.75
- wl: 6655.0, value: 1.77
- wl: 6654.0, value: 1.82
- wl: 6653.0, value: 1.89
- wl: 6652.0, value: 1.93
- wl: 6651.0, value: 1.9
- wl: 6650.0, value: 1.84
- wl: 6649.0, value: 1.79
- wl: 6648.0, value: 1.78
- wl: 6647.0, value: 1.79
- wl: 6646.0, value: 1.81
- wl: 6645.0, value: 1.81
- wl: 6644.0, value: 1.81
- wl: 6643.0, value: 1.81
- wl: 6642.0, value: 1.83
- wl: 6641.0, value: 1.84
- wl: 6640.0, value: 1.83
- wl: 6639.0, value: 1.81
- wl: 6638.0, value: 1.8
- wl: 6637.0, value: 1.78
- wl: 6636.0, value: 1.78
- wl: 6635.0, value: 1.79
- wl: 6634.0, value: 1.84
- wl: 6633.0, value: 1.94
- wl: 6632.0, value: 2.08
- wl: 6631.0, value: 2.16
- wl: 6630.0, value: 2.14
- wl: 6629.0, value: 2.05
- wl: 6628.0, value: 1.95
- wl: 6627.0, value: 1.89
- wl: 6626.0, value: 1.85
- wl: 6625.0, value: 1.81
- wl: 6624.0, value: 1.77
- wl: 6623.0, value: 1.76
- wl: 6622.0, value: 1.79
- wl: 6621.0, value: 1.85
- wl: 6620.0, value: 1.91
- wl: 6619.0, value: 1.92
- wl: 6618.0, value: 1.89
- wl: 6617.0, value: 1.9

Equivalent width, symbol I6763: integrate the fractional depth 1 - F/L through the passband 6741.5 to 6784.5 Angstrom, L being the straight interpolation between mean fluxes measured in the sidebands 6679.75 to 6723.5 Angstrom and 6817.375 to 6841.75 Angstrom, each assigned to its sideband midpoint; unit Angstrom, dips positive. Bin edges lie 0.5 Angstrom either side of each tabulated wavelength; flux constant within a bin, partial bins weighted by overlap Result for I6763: 6.9 Angstrom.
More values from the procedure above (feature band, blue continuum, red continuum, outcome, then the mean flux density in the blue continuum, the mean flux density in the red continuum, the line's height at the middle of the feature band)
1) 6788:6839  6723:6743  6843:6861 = 6.0 Angstrom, 2.81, 1.73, 2.08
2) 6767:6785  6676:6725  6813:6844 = 2.3 Angstrom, 2.38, 1.86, 2.08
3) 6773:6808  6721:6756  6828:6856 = 4.7 Angstrom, 2.39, 1.76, 2.07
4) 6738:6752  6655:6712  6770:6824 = 0.9 Angstrom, 1.9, 1.85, 1.87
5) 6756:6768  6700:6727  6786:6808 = 2.4 Angstrom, 2.86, 1.8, 2.24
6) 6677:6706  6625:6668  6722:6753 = 4.2 Angstrom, 1.86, 2.44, 2.15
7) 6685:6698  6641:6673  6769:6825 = 0.8 Angstrom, 1.87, 1.85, 1.87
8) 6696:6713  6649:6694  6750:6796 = -0.7 Angstrom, 1.92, 1.79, 1.87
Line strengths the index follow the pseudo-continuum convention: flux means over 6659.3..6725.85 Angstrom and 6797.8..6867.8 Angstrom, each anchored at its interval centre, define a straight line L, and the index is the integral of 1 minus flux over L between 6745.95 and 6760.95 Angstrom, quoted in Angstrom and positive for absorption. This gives 2.2 Angstrom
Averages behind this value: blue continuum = 2.28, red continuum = 1.82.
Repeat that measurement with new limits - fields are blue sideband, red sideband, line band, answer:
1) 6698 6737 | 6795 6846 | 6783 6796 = 2.7 Angstrom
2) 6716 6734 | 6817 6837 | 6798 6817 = 2.4 Angstrom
